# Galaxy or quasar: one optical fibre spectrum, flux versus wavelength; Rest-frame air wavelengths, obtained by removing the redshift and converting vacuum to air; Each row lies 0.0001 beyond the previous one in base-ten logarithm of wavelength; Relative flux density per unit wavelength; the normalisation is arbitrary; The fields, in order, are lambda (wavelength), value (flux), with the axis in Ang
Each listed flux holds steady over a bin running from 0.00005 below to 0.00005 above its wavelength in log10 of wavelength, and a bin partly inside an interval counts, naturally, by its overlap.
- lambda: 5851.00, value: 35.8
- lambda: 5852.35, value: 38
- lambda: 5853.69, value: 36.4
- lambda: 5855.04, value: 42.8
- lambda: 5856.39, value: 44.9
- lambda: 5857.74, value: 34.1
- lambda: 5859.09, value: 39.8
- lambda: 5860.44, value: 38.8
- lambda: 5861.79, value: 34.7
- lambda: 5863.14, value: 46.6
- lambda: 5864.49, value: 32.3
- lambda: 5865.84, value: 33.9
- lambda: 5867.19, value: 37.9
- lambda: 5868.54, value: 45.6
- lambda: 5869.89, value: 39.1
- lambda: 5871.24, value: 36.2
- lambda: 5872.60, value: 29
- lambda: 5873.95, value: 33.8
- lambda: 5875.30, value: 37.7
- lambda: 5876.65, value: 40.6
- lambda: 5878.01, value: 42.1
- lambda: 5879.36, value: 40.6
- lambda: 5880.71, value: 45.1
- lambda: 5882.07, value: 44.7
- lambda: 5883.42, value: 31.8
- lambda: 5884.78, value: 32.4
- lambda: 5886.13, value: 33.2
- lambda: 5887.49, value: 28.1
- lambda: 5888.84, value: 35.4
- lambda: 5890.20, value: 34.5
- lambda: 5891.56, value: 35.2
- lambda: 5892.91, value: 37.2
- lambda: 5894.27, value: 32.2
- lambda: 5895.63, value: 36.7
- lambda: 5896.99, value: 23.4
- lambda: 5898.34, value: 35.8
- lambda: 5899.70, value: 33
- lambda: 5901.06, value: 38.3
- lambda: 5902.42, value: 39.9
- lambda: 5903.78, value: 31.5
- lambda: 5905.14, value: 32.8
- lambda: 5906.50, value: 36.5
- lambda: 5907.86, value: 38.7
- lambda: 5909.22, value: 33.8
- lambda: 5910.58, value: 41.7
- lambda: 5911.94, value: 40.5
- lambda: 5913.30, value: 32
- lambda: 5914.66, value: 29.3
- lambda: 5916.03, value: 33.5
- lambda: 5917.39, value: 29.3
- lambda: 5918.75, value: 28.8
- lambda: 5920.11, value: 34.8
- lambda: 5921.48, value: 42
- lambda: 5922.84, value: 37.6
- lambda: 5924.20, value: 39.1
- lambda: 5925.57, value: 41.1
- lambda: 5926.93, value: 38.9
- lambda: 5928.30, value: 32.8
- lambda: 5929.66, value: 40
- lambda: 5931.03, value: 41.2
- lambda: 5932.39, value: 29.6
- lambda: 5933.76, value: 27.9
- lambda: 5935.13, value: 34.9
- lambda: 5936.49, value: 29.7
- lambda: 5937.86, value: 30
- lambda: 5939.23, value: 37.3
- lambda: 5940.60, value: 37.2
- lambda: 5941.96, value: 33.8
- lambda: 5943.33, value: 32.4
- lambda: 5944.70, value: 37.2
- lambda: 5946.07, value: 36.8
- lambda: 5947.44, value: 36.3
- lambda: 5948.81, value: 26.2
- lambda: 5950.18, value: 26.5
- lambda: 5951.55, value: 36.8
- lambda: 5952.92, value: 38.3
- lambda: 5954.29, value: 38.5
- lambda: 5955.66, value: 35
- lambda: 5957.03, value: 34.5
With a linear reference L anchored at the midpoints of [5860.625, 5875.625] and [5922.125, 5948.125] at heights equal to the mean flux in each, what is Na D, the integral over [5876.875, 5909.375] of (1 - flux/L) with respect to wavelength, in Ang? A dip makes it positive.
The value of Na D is 0.7 Ang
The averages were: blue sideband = 37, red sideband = 35.5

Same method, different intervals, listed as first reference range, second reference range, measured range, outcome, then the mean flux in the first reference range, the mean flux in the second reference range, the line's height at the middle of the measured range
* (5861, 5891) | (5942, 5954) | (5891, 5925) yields 0.67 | 37.1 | 34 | 35.7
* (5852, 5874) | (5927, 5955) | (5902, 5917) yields 0.21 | 38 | 34.3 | 35.8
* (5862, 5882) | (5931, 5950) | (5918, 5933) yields -1.11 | 38.7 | 33.2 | 34.4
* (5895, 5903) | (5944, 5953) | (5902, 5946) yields -1.42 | 34.4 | 33.7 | 34.1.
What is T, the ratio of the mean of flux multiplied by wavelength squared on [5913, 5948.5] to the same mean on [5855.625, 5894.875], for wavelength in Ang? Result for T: 0.95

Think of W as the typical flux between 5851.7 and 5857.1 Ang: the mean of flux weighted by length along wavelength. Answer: 40.5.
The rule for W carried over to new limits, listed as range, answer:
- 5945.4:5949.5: 33.1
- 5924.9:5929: 37.6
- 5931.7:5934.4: 28.8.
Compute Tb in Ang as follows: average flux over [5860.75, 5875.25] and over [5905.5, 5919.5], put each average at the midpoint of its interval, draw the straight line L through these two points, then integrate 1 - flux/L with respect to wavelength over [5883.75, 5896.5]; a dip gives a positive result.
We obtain 0.7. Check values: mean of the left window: 37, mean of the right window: 34.4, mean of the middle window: 33.6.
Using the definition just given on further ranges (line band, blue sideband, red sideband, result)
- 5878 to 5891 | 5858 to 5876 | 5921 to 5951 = 0.07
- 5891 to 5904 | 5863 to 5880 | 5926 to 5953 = 0.72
